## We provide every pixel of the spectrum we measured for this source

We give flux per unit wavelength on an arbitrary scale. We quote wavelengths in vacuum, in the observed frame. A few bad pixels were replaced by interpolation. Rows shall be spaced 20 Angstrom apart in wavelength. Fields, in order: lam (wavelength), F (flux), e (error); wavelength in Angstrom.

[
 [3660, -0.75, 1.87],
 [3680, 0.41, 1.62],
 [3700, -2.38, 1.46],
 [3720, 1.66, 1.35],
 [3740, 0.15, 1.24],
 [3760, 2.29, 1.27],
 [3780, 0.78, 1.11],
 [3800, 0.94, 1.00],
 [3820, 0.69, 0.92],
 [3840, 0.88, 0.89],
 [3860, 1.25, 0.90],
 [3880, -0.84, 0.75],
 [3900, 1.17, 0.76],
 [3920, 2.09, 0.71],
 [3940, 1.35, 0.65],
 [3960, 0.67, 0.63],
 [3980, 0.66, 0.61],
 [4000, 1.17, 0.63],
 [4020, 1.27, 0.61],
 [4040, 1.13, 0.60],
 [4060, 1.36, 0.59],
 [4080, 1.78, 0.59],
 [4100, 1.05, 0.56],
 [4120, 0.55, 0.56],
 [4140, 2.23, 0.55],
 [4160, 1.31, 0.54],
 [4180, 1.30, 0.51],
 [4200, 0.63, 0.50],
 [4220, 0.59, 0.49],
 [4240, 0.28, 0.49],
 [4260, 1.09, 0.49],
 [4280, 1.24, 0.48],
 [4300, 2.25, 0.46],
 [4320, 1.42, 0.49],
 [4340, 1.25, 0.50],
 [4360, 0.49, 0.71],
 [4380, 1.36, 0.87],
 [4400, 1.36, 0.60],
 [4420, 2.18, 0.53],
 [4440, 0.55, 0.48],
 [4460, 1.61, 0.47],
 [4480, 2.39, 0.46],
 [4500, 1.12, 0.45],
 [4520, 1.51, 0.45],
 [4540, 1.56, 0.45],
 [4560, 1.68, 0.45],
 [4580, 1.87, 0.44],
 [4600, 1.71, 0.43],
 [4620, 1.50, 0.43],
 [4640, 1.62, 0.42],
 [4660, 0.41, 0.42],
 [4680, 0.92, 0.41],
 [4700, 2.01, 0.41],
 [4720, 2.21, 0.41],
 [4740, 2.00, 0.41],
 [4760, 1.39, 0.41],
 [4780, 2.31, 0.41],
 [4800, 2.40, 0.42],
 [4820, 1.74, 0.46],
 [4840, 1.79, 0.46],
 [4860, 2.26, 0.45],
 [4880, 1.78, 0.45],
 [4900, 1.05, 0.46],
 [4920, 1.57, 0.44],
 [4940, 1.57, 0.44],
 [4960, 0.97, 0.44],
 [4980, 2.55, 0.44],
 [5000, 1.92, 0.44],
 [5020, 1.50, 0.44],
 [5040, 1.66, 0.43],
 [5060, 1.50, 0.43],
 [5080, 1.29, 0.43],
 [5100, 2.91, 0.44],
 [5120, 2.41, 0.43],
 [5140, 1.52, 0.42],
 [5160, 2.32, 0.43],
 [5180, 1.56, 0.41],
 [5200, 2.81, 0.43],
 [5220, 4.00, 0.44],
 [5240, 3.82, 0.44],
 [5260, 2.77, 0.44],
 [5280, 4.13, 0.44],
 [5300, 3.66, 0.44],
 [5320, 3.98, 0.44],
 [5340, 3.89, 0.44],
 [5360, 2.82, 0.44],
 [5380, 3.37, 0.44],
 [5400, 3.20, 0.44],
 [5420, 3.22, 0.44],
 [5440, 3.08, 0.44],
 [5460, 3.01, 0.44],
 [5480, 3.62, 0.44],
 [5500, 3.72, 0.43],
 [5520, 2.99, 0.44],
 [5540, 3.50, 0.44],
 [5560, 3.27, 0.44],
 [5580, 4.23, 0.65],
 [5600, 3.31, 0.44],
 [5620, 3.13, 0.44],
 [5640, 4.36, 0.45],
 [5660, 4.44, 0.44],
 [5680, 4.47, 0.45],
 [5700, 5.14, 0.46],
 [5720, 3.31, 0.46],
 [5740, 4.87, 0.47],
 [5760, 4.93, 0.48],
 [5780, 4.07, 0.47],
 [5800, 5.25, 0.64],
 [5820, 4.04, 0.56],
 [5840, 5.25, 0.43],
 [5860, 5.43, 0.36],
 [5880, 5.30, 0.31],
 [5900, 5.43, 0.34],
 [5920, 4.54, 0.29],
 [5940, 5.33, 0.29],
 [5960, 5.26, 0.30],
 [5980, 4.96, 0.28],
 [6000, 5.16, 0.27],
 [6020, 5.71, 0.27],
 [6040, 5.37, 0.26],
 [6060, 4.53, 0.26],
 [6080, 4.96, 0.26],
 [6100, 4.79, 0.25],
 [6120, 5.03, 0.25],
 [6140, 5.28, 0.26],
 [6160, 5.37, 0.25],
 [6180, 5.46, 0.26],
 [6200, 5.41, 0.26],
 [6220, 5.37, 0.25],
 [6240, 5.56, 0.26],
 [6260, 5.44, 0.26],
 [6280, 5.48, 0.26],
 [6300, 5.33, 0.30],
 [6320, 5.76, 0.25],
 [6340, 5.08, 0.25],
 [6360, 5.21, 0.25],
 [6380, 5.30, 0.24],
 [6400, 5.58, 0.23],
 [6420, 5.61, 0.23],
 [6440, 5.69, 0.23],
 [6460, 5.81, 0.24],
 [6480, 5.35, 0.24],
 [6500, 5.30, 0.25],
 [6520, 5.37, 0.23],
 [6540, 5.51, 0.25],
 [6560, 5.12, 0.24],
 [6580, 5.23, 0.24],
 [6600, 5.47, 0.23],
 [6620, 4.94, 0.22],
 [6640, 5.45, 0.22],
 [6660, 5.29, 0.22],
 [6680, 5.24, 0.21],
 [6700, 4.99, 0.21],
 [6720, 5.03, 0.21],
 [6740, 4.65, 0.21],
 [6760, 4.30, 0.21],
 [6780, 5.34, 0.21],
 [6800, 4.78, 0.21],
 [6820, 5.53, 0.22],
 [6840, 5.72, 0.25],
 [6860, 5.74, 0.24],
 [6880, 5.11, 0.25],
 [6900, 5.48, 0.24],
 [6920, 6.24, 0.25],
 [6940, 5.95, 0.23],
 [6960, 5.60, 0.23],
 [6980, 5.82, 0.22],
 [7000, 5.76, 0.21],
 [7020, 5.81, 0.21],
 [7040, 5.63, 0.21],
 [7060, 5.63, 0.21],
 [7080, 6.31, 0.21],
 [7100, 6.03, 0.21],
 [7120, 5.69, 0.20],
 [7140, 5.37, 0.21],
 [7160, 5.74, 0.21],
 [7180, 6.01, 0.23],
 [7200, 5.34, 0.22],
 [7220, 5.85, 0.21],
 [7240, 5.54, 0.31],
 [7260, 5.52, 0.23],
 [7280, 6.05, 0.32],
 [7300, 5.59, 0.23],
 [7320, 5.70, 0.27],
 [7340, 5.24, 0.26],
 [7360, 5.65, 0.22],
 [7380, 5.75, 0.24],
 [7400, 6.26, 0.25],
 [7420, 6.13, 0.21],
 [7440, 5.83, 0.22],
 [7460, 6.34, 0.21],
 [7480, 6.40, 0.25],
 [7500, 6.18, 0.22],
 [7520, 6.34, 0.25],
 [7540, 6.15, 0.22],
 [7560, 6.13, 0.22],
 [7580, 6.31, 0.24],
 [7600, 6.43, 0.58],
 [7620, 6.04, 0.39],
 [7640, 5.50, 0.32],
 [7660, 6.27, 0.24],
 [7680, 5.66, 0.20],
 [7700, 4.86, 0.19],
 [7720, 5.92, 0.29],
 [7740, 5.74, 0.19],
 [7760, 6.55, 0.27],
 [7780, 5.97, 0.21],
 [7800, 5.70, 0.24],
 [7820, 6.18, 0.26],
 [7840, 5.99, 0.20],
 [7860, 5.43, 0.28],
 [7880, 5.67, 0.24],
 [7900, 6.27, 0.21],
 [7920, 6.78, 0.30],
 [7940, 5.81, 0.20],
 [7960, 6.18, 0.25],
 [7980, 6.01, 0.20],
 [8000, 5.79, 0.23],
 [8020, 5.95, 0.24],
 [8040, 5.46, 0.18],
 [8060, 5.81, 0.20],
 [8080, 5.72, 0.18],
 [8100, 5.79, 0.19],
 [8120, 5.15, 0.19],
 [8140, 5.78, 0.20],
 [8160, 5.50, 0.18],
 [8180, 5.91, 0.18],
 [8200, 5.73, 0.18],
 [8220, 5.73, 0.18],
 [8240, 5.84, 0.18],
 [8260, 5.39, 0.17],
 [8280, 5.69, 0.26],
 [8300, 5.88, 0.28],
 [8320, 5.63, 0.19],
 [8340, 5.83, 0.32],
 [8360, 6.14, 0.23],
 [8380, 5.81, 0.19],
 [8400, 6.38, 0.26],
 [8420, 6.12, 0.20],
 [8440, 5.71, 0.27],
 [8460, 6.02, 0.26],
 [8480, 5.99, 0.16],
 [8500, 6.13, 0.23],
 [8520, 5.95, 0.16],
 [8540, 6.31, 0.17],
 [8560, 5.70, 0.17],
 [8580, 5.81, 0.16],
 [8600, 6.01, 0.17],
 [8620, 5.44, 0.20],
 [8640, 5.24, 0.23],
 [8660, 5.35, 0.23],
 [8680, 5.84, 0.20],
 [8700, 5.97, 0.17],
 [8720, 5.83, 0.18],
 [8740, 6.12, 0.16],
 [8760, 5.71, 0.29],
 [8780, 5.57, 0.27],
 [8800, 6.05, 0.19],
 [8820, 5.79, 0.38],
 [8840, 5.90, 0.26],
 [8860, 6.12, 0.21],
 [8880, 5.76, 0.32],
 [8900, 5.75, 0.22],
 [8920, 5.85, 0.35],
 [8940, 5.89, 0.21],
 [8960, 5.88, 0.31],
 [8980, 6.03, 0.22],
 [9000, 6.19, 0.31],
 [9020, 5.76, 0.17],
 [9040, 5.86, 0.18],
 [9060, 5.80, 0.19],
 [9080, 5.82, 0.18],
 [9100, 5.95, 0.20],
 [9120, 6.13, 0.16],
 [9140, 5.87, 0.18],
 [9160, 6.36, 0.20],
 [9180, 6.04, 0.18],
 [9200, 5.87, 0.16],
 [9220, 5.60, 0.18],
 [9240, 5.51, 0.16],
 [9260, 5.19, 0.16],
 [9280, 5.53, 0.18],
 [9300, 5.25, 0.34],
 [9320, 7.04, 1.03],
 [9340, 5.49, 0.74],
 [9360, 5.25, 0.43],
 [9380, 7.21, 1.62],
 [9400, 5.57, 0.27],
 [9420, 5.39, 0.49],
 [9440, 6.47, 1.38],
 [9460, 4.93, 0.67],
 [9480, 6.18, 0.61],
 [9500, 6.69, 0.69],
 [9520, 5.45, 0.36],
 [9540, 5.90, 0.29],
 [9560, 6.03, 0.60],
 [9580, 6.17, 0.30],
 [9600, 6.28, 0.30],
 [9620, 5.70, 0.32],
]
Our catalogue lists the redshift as 0.31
